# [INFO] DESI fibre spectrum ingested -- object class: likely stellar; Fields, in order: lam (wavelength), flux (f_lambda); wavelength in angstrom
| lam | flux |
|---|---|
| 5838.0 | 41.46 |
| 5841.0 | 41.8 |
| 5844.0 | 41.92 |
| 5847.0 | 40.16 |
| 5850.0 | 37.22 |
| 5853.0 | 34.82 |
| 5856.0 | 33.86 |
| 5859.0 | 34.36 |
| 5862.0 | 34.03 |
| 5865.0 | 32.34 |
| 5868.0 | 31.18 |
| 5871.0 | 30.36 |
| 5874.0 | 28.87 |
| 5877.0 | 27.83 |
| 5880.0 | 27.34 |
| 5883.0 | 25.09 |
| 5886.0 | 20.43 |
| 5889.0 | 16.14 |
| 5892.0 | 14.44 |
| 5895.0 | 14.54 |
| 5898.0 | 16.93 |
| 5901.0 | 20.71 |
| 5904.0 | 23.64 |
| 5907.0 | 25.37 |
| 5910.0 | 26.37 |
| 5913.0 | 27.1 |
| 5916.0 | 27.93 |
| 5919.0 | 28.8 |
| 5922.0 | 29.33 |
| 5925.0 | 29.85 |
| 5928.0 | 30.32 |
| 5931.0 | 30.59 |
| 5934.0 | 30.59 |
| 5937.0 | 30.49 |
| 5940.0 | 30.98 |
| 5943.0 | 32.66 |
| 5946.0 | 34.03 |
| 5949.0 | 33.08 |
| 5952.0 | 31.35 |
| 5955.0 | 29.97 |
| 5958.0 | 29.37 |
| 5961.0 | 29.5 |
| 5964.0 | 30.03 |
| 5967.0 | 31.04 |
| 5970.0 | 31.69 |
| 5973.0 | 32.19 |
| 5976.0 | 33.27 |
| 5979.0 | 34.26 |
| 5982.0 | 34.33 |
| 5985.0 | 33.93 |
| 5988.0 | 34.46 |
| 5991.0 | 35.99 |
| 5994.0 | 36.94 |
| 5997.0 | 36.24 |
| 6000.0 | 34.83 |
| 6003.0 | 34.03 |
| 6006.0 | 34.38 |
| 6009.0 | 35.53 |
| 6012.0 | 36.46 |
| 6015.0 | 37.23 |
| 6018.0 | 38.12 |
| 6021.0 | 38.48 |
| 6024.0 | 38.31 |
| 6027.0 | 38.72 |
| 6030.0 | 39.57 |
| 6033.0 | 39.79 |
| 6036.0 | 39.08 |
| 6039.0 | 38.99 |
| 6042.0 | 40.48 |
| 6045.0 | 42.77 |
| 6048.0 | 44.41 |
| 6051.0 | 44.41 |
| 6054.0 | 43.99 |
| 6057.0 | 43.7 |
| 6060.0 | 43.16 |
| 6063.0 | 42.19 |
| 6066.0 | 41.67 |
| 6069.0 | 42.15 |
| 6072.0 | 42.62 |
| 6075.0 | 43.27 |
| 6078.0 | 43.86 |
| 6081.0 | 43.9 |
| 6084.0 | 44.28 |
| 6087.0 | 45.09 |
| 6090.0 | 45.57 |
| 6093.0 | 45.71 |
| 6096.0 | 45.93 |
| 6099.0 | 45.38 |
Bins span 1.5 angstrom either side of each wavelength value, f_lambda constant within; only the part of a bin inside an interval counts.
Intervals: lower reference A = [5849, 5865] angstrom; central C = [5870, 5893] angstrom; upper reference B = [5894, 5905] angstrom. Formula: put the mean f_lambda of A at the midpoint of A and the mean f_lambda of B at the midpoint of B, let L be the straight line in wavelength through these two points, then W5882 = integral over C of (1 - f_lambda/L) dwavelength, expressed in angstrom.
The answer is 1.8 angstrom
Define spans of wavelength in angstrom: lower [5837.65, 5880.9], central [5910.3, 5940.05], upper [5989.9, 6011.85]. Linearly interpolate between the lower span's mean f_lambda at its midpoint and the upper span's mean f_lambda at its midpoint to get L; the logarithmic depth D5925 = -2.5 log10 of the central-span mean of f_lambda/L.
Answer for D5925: 0.19 mag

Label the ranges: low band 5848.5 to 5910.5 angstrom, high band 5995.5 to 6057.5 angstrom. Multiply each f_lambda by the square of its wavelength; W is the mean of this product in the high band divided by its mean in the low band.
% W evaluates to 1.55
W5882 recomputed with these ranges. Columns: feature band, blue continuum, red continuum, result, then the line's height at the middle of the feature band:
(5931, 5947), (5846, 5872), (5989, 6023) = 1.69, 35.3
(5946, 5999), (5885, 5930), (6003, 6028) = -2.11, 31.6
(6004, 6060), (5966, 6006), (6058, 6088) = -1.08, 38.9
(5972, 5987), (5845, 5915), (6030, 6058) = 0.99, 36.1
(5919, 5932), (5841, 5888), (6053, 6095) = 2.06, 35.5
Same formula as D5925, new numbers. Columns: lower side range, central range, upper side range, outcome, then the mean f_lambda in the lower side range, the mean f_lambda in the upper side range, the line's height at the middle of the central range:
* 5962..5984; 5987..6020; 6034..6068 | 0.01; 32.4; 42.2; 36.2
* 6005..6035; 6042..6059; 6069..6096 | -0.07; 37.7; 44.3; 40.9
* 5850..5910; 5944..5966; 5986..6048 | 0.05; 26.2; 37.7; 32.5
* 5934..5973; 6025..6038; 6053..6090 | 0.00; 31.2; 43.4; 39.3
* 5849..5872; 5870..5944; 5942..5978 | 0.25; 33.5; 31.5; 32.6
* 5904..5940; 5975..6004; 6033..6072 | 0.02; 28.7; 42.2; 35.7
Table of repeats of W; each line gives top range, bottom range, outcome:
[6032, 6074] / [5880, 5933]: 1.83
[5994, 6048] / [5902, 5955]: 1.33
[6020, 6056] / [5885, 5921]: 1.94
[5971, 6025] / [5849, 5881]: 1.16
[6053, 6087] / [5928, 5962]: 1.45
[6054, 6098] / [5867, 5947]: 1.76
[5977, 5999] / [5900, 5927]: 1.35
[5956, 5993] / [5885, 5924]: 1.48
